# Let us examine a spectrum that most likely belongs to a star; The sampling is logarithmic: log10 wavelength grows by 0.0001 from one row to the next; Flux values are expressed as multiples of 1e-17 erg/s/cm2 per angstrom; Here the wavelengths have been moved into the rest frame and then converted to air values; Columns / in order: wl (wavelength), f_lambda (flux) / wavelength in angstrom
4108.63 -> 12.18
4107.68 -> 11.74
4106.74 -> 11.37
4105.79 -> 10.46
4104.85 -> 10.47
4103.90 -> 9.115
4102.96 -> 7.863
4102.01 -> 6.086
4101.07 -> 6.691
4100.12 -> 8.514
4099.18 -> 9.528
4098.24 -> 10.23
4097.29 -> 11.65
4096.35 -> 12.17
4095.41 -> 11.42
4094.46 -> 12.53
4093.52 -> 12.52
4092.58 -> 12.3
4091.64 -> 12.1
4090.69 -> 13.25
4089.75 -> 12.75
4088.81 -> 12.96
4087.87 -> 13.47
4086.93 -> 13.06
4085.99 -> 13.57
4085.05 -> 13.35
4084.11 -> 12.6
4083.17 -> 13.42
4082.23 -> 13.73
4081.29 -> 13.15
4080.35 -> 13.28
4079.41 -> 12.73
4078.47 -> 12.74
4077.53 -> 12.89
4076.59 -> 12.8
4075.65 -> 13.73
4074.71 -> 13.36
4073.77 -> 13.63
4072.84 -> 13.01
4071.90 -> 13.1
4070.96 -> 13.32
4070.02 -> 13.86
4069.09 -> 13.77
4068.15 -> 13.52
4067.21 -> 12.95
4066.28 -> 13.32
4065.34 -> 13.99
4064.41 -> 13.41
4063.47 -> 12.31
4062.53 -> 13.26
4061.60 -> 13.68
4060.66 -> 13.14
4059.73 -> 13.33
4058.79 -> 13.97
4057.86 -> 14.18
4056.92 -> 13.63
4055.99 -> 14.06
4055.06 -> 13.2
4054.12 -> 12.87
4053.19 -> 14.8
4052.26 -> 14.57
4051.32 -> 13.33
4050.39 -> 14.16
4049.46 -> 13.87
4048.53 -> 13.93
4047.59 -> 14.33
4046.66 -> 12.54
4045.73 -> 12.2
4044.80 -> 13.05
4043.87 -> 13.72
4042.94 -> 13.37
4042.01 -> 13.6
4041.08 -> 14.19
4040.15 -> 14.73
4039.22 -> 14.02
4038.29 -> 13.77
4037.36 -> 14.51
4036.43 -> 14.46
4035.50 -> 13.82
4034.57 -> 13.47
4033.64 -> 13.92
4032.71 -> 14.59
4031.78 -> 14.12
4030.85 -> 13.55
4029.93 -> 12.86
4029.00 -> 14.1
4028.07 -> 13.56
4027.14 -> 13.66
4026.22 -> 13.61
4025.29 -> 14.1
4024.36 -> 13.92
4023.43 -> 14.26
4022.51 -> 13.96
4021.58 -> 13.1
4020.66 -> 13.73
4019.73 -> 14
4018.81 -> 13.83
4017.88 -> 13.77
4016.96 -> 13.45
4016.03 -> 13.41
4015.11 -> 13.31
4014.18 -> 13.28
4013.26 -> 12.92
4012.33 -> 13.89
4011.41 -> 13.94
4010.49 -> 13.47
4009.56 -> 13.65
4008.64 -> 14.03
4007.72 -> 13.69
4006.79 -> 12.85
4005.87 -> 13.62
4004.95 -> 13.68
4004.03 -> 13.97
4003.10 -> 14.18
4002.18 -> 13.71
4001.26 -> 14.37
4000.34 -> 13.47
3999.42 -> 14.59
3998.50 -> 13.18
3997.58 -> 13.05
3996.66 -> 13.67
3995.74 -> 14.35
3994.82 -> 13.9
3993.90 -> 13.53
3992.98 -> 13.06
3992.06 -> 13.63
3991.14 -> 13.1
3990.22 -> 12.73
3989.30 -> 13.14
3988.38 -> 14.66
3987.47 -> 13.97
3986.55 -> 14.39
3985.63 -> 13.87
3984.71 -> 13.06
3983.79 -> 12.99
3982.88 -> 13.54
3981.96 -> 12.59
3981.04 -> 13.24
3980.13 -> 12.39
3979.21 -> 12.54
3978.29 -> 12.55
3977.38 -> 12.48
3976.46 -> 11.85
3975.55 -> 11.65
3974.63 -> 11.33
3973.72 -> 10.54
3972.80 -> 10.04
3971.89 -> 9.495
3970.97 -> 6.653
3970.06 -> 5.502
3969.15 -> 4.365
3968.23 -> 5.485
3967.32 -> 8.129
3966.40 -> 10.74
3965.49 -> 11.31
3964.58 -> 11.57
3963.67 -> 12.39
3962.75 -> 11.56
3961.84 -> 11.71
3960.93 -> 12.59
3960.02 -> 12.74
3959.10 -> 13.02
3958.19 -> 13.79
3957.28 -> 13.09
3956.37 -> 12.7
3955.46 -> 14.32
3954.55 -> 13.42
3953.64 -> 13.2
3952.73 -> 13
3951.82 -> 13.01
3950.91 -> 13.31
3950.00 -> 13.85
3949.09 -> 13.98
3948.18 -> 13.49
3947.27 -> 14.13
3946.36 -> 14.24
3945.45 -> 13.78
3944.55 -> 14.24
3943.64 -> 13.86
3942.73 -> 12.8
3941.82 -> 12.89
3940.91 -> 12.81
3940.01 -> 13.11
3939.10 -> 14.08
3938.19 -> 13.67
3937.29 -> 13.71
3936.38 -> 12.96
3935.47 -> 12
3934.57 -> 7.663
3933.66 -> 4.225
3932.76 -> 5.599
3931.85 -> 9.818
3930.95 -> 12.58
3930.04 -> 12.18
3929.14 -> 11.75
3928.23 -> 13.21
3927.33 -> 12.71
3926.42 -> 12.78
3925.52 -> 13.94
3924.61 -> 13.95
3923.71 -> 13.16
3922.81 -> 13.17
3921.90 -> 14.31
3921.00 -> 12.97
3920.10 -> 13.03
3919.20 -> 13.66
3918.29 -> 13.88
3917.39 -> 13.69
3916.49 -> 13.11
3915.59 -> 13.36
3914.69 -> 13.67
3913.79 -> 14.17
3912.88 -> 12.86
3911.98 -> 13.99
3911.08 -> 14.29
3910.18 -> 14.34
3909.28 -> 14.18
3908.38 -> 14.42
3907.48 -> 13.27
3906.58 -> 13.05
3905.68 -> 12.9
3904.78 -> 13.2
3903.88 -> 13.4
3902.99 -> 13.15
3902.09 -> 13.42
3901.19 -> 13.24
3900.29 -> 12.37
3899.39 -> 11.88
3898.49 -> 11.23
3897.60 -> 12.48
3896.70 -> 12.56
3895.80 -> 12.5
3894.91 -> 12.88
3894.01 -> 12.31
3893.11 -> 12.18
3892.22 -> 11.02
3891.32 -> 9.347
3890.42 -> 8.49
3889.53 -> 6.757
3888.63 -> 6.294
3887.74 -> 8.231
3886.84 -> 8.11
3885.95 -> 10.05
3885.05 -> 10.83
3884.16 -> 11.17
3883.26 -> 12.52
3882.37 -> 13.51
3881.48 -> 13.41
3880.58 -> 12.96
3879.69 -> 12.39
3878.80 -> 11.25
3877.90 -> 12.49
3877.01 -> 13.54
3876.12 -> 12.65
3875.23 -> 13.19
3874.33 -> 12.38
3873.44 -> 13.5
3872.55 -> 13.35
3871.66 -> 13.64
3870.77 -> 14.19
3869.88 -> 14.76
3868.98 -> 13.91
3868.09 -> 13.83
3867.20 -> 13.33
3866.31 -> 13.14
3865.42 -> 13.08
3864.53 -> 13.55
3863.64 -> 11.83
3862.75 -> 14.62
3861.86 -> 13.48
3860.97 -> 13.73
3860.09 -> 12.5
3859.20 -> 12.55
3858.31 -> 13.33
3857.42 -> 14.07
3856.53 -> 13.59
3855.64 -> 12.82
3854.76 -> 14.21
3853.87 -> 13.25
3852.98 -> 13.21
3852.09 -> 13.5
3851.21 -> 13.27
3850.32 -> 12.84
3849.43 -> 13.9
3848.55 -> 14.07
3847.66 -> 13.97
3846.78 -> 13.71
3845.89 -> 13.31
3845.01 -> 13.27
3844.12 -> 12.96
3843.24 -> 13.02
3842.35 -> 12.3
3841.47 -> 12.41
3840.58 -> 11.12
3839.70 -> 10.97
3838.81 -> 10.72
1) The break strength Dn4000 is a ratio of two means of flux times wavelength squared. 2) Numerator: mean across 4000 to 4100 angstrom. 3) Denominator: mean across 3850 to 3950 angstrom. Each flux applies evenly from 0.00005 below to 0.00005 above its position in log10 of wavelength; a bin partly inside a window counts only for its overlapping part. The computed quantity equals 1.14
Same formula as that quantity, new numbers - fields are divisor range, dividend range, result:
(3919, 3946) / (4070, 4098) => 1.13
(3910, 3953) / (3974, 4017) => 1.07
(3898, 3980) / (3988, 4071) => 1.16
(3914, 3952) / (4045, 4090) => 1.13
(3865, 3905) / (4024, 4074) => 1.23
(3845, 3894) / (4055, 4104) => 1.11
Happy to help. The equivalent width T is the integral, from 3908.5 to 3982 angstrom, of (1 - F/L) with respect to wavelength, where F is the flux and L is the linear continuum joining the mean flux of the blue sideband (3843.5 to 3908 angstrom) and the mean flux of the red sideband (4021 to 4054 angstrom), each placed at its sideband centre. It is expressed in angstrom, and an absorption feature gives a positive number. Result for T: 4.8 angstrom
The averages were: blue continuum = 12.6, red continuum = 13.8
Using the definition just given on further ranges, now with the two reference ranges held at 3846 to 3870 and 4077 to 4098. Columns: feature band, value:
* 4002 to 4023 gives -1.02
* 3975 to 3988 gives 0.15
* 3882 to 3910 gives 3.52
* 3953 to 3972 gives 3.27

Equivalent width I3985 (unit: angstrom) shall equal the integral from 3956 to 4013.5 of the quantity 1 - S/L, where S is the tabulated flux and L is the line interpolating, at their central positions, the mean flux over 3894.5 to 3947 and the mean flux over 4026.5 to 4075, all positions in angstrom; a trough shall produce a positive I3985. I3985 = 3.55 angstrom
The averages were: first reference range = 12.8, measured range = 12.4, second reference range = 13.6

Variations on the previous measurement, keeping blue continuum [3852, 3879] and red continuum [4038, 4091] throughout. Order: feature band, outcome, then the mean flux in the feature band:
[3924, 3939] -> 2.09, 11.5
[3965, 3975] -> 3.66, 8.5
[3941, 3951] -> -0.22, 13.7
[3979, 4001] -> -0.10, 13.5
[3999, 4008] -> -0.27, 13.8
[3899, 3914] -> -0.08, 13.4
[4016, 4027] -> -0.29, 13.8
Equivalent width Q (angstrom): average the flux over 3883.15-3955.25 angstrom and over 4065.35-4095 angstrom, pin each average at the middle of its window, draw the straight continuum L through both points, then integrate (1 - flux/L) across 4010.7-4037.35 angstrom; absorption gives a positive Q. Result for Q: -1.8 angstrom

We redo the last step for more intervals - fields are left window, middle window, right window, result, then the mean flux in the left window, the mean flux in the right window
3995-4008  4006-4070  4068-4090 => -0.77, 13.7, 13.2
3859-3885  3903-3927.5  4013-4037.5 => -0.48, 13.1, 13.7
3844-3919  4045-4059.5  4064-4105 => -1.62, 12.7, 12.2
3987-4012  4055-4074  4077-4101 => -1.18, 13.7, 12.3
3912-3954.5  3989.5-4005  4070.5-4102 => -1.30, 12.8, 12.3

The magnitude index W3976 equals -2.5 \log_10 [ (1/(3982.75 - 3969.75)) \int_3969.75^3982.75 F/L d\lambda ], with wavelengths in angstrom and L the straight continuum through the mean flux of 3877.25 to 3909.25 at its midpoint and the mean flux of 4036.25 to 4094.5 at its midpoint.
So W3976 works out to 0.14 mag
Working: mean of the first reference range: 11.7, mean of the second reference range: 13.4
